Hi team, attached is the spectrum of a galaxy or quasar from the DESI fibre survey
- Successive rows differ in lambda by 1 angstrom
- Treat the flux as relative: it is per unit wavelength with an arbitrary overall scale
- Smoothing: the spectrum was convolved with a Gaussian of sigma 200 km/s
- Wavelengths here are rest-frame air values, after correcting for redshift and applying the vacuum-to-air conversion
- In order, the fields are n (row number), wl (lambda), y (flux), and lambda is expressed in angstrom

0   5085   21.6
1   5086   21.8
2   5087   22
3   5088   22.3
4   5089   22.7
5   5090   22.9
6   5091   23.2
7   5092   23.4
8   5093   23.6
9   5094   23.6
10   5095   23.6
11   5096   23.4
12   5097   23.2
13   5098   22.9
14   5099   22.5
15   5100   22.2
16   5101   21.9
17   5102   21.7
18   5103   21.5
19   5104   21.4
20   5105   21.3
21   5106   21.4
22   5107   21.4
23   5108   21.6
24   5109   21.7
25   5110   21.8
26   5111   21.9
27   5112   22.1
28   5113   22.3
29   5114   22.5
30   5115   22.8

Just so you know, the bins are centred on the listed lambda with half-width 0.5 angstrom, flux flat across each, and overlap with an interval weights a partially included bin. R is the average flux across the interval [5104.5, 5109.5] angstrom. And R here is 21.5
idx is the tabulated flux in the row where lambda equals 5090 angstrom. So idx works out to 22.9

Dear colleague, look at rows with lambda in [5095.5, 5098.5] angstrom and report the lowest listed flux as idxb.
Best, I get 22.9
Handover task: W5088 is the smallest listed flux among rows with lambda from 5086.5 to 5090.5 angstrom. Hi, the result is 22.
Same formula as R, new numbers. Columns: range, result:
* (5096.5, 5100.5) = 22.7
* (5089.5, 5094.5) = 23.3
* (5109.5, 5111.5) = 21.9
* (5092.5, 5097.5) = 23.5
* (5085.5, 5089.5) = 22.2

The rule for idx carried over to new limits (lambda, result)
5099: 22.5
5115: 22.8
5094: 23.6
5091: 23.2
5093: 23.6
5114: 22.5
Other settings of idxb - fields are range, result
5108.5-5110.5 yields 21.7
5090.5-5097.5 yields 23.2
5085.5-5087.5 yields 21.8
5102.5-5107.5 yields 21.3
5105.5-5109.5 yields 21.4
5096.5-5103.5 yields 21.5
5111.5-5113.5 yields 22.1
